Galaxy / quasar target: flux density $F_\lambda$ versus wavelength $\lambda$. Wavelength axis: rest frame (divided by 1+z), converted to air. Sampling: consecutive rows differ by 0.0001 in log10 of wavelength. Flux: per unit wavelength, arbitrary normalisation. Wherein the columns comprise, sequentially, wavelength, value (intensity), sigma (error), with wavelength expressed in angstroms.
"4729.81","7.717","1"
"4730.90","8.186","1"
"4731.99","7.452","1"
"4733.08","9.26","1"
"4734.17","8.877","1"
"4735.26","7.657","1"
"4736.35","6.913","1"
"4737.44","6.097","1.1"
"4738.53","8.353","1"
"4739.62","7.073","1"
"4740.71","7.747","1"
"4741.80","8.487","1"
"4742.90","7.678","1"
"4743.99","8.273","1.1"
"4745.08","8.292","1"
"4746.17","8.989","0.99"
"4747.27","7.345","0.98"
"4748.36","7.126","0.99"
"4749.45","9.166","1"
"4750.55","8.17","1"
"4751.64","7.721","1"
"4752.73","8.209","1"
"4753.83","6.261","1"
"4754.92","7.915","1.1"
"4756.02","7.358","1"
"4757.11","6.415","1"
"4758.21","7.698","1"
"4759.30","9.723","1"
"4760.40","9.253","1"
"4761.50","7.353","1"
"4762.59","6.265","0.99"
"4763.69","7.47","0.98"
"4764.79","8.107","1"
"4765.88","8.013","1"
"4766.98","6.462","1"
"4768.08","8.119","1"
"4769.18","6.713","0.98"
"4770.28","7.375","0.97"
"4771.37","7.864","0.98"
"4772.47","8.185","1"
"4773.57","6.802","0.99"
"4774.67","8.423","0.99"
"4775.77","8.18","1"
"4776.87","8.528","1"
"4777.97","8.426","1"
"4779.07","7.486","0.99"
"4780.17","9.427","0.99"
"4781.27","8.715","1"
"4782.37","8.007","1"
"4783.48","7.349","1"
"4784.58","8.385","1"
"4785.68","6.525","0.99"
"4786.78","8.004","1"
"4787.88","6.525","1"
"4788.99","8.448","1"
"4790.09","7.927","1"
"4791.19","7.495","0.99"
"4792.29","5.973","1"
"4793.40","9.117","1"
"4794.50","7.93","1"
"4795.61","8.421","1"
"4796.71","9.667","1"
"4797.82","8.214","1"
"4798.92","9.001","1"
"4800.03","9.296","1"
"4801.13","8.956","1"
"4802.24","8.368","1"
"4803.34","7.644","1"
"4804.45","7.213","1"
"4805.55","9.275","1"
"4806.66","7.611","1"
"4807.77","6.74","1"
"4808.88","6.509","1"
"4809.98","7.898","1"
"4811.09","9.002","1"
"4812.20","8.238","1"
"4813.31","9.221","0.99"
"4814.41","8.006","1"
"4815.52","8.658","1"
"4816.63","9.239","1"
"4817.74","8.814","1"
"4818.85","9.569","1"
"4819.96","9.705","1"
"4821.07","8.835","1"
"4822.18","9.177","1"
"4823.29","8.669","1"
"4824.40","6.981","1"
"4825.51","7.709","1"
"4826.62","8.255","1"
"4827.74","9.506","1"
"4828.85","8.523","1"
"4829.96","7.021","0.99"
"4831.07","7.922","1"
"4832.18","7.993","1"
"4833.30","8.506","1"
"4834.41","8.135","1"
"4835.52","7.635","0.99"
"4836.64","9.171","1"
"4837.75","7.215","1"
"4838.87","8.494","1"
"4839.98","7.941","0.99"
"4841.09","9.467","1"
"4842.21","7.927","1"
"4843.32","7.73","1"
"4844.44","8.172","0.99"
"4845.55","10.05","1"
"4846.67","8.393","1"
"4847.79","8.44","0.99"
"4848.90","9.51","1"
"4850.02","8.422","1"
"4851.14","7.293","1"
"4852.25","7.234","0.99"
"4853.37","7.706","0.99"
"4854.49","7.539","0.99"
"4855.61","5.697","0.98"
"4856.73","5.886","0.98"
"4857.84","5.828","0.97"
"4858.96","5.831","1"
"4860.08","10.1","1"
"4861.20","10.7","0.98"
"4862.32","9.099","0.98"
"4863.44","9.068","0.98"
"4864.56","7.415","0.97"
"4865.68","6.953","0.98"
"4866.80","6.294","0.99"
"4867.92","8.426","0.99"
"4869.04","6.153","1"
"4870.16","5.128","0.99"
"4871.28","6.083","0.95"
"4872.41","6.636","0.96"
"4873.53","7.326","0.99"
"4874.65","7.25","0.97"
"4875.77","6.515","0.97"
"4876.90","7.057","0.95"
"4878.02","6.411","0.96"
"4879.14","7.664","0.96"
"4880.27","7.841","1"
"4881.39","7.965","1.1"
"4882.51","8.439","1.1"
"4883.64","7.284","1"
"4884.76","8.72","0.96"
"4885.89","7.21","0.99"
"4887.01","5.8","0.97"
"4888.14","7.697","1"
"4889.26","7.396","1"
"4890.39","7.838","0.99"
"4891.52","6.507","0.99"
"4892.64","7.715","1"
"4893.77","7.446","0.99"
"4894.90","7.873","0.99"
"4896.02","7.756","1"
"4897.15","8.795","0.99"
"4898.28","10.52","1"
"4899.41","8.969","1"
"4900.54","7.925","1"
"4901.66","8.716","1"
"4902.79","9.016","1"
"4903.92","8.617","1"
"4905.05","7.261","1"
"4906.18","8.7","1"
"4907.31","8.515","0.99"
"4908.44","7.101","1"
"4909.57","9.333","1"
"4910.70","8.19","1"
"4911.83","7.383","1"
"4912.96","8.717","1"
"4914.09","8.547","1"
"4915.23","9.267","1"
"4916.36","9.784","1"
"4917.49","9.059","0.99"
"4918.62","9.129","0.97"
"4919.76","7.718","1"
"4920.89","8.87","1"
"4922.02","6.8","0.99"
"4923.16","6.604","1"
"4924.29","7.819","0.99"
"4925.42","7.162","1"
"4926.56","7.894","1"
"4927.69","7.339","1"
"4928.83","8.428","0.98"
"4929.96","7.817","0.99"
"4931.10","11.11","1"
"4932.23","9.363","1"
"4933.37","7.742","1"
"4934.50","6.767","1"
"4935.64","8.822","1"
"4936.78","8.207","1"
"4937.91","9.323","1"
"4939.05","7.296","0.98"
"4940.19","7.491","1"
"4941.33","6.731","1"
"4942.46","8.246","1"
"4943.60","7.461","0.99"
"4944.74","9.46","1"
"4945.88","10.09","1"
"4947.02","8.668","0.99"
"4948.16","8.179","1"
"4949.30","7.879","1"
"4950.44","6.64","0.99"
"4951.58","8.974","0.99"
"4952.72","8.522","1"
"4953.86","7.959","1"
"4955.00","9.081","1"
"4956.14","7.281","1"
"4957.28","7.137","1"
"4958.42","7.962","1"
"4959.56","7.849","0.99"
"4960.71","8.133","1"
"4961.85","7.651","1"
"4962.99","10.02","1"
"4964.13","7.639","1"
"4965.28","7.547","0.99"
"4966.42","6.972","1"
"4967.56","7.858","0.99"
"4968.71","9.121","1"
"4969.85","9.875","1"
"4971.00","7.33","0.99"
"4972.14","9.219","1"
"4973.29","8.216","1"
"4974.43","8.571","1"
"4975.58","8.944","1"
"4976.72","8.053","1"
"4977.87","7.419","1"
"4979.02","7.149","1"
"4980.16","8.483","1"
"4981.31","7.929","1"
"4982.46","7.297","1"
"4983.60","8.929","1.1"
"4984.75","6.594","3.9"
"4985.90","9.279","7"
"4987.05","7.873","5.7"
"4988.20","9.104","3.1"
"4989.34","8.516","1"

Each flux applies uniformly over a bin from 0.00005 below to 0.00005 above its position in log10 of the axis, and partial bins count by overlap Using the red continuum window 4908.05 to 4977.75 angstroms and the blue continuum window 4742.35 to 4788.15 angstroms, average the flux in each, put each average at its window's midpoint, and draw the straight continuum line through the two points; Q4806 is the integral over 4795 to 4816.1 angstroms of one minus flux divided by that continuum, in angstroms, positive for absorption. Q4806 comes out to -1.1 angstroms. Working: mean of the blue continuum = 7.83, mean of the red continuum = 8.23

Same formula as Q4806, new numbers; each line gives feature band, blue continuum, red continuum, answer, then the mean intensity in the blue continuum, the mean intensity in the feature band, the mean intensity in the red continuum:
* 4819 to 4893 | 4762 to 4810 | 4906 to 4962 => 2.3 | 7.89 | 7.78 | 8.2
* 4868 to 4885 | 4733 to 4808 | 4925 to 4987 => 2.0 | 7.91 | 7.11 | 8.17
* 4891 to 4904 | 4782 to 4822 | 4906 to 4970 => -0.2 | 8.23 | 8.32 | 8.22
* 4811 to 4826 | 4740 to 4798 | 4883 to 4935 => -1.4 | 7.88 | 8.7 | 8.14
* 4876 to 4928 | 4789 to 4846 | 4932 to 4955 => 1.5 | 8.33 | 8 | 8.19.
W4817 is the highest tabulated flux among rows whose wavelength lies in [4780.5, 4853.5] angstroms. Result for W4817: 10.05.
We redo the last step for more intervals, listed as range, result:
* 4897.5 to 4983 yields 11.11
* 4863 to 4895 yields 9.068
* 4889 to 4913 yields 10.52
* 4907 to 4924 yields 9.784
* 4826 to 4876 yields 10.7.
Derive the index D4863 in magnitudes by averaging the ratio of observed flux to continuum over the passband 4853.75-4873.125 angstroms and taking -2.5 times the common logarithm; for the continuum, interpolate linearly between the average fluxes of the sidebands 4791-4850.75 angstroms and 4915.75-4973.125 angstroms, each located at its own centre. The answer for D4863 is 0.15 mag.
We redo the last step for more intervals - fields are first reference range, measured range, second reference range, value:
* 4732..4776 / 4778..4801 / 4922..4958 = -0.038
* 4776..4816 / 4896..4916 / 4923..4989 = -0.053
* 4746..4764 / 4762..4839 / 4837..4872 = -0.047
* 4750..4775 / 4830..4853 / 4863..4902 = -0.097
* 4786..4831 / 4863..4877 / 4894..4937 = 0.199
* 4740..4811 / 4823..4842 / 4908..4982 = -0.021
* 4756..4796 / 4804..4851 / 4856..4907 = -0.087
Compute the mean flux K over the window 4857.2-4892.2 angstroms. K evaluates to 7.37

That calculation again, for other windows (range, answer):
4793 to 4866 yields 8.25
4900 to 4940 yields 8.29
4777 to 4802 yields 8.16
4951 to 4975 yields 8.24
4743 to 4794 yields 7.82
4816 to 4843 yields 8.43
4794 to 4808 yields 8.37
